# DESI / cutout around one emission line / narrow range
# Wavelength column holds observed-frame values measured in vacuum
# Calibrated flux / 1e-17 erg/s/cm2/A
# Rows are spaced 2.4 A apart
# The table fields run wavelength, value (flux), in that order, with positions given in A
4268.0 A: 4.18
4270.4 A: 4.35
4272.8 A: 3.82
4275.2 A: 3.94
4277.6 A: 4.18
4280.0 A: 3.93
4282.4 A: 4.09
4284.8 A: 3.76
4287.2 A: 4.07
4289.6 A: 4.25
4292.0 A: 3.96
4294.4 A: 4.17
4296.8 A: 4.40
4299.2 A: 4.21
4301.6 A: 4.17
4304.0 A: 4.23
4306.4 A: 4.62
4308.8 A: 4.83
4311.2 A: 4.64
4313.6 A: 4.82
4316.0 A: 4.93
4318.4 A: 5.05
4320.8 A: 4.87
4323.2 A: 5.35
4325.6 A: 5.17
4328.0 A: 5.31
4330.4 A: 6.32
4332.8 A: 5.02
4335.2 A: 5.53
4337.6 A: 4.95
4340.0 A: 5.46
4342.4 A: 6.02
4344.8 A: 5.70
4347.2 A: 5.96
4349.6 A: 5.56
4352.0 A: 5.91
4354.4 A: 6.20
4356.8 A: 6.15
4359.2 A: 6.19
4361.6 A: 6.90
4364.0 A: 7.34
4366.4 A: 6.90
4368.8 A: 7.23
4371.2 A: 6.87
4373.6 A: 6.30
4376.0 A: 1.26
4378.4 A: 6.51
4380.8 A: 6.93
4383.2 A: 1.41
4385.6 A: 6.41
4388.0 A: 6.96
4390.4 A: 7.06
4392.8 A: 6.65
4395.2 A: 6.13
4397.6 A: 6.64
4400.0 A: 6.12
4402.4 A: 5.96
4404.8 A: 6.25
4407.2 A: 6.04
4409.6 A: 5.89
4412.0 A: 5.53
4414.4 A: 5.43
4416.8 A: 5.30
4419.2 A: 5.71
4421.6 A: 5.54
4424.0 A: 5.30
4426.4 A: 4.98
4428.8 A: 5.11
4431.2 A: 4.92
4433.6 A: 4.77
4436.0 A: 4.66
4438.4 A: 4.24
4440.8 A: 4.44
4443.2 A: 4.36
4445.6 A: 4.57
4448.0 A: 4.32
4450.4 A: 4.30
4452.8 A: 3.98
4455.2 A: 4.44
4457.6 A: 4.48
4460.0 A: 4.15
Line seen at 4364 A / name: C IV 1549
